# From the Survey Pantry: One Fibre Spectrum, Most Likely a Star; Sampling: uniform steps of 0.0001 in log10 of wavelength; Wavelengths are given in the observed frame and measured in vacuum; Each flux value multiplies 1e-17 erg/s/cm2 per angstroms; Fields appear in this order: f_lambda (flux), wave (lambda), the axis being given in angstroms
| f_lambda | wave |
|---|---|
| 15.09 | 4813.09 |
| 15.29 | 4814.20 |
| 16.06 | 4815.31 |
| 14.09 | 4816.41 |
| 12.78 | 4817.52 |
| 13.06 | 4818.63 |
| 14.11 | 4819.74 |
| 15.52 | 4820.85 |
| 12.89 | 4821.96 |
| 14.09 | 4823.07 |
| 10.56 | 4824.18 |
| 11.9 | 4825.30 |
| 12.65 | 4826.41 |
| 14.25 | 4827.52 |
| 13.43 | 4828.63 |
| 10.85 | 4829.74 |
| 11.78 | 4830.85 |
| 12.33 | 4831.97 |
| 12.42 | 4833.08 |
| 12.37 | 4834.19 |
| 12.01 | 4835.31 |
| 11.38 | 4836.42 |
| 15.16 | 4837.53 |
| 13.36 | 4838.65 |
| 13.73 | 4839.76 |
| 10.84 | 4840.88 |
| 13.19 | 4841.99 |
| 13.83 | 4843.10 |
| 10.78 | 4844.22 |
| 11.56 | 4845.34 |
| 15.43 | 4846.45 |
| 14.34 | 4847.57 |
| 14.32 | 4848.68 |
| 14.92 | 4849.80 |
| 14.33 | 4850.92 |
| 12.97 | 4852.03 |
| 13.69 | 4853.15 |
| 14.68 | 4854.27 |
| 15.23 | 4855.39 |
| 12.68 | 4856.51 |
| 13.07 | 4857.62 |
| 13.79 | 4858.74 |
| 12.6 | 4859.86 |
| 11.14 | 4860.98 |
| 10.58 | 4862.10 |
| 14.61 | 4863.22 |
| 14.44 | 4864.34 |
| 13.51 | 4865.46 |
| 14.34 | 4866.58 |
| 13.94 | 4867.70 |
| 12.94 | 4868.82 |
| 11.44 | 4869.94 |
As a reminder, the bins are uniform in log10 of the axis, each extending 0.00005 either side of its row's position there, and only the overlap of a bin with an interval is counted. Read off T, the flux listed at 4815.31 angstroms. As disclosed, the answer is 16.06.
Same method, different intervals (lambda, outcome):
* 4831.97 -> 12.33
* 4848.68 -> 14.32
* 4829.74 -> 10.85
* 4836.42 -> 11.38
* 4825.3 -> 11.9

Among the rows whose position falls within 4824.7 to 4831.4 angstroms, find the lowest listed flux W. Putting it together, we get 10.85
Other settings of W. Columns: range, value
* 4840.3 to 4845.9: 10.78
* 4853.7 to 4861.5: 11.14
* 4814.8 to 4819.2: 12.78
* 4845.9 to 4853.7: 12.97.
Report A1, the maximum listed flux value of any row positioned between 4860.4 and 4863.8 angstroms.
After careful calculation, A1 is 14.61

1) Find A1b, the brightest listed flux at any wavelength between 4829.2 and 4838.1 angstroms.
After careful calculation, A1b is 15.16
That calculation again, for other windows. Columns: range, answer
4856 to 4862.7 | 13.79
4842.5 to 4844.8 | 13.83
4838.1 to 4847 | 15.43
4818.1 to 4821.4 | 15.52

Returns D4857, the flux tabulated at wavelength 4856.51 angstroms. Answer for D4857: 12.68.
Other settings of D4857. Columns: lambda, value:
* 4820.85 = 15.52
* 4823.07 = 14.09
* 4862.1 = 10.58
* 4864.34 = 14.44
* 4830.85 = 11.78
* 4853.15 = 13.69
